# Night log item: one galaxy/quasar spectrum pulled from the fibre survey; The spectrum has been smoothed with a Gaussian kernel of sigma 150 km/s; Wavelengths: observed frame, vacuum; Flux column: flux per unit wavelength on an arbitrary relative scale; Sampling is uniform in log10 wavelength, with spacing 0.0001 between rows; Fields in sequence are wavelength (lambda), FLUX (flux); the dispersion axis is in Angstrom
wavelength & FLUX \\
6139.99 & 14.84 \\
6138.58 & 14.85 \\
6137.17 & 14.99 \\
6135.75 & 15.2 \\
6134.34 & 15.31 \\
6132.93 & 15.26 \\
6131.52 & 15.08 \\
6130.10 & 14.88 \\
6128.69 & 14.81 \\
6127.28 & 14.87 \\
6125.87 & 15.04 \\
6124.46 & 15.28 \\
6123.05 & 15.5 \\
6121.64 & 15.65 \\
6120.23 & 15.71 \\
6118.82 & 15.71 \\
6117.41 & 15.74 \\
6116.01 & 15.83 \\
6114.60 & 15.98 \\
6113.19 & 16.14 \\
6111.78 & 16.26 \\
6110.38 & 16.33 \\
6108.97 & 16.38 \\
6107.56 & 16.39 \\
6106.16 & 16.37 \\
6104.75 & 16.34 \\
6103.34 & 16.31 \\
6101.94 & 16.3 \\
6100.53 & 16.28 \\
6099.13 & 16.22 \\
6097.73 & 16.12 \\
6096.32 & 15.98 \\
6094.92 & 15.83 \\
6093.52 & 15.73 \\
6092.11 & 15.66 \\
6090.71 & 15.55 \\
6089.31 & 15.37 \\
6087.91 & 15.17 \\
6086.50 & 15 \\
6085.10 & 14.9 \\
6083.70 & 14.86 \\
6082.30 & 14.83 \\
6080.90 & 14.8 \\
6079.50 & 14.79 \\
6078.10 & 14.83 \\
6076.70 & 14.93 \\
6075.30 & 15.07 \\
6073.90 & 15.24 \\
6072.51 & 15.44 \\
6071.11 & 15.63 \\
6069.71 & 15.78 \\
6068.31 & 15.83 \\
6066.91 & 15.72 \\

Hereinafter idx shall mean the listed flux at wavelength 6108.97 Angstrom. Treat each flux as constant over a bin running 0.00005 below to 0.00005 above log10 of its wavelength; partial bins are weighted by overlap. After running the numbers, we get 16.38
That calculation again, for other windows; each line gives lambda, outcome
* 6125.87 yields 15.04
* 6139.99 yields 14.84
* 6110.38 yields 16.33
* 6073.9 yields 15.24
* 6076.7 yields 14.93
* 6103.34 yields 16.31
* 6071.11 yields 15.63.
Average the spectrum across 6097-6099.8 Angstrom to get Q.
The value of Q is 16.2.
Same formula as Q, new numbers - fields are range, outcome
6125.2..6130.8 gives 14.9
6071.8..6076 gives 15.3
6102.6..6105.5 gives 16.3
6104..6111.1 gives 16.4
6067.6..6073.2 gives 15.6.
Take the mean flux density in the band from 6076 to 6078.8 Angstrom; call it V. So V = 14.9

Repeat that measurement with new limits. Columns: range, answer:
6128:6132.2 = 14.9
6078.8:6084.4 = 14.8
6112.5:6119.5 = 15.9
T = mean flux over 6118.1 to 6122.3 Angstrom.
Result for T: 15.7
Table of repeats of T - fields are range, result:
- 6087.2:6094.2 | 15.5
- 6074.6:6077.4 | 15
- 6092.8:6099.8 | 16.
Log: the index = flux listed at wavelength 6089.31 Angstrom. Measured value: 15.37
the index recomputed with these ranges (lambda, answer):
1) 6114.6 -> 15.98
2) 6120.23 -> 15.71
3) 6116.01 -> 15.83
